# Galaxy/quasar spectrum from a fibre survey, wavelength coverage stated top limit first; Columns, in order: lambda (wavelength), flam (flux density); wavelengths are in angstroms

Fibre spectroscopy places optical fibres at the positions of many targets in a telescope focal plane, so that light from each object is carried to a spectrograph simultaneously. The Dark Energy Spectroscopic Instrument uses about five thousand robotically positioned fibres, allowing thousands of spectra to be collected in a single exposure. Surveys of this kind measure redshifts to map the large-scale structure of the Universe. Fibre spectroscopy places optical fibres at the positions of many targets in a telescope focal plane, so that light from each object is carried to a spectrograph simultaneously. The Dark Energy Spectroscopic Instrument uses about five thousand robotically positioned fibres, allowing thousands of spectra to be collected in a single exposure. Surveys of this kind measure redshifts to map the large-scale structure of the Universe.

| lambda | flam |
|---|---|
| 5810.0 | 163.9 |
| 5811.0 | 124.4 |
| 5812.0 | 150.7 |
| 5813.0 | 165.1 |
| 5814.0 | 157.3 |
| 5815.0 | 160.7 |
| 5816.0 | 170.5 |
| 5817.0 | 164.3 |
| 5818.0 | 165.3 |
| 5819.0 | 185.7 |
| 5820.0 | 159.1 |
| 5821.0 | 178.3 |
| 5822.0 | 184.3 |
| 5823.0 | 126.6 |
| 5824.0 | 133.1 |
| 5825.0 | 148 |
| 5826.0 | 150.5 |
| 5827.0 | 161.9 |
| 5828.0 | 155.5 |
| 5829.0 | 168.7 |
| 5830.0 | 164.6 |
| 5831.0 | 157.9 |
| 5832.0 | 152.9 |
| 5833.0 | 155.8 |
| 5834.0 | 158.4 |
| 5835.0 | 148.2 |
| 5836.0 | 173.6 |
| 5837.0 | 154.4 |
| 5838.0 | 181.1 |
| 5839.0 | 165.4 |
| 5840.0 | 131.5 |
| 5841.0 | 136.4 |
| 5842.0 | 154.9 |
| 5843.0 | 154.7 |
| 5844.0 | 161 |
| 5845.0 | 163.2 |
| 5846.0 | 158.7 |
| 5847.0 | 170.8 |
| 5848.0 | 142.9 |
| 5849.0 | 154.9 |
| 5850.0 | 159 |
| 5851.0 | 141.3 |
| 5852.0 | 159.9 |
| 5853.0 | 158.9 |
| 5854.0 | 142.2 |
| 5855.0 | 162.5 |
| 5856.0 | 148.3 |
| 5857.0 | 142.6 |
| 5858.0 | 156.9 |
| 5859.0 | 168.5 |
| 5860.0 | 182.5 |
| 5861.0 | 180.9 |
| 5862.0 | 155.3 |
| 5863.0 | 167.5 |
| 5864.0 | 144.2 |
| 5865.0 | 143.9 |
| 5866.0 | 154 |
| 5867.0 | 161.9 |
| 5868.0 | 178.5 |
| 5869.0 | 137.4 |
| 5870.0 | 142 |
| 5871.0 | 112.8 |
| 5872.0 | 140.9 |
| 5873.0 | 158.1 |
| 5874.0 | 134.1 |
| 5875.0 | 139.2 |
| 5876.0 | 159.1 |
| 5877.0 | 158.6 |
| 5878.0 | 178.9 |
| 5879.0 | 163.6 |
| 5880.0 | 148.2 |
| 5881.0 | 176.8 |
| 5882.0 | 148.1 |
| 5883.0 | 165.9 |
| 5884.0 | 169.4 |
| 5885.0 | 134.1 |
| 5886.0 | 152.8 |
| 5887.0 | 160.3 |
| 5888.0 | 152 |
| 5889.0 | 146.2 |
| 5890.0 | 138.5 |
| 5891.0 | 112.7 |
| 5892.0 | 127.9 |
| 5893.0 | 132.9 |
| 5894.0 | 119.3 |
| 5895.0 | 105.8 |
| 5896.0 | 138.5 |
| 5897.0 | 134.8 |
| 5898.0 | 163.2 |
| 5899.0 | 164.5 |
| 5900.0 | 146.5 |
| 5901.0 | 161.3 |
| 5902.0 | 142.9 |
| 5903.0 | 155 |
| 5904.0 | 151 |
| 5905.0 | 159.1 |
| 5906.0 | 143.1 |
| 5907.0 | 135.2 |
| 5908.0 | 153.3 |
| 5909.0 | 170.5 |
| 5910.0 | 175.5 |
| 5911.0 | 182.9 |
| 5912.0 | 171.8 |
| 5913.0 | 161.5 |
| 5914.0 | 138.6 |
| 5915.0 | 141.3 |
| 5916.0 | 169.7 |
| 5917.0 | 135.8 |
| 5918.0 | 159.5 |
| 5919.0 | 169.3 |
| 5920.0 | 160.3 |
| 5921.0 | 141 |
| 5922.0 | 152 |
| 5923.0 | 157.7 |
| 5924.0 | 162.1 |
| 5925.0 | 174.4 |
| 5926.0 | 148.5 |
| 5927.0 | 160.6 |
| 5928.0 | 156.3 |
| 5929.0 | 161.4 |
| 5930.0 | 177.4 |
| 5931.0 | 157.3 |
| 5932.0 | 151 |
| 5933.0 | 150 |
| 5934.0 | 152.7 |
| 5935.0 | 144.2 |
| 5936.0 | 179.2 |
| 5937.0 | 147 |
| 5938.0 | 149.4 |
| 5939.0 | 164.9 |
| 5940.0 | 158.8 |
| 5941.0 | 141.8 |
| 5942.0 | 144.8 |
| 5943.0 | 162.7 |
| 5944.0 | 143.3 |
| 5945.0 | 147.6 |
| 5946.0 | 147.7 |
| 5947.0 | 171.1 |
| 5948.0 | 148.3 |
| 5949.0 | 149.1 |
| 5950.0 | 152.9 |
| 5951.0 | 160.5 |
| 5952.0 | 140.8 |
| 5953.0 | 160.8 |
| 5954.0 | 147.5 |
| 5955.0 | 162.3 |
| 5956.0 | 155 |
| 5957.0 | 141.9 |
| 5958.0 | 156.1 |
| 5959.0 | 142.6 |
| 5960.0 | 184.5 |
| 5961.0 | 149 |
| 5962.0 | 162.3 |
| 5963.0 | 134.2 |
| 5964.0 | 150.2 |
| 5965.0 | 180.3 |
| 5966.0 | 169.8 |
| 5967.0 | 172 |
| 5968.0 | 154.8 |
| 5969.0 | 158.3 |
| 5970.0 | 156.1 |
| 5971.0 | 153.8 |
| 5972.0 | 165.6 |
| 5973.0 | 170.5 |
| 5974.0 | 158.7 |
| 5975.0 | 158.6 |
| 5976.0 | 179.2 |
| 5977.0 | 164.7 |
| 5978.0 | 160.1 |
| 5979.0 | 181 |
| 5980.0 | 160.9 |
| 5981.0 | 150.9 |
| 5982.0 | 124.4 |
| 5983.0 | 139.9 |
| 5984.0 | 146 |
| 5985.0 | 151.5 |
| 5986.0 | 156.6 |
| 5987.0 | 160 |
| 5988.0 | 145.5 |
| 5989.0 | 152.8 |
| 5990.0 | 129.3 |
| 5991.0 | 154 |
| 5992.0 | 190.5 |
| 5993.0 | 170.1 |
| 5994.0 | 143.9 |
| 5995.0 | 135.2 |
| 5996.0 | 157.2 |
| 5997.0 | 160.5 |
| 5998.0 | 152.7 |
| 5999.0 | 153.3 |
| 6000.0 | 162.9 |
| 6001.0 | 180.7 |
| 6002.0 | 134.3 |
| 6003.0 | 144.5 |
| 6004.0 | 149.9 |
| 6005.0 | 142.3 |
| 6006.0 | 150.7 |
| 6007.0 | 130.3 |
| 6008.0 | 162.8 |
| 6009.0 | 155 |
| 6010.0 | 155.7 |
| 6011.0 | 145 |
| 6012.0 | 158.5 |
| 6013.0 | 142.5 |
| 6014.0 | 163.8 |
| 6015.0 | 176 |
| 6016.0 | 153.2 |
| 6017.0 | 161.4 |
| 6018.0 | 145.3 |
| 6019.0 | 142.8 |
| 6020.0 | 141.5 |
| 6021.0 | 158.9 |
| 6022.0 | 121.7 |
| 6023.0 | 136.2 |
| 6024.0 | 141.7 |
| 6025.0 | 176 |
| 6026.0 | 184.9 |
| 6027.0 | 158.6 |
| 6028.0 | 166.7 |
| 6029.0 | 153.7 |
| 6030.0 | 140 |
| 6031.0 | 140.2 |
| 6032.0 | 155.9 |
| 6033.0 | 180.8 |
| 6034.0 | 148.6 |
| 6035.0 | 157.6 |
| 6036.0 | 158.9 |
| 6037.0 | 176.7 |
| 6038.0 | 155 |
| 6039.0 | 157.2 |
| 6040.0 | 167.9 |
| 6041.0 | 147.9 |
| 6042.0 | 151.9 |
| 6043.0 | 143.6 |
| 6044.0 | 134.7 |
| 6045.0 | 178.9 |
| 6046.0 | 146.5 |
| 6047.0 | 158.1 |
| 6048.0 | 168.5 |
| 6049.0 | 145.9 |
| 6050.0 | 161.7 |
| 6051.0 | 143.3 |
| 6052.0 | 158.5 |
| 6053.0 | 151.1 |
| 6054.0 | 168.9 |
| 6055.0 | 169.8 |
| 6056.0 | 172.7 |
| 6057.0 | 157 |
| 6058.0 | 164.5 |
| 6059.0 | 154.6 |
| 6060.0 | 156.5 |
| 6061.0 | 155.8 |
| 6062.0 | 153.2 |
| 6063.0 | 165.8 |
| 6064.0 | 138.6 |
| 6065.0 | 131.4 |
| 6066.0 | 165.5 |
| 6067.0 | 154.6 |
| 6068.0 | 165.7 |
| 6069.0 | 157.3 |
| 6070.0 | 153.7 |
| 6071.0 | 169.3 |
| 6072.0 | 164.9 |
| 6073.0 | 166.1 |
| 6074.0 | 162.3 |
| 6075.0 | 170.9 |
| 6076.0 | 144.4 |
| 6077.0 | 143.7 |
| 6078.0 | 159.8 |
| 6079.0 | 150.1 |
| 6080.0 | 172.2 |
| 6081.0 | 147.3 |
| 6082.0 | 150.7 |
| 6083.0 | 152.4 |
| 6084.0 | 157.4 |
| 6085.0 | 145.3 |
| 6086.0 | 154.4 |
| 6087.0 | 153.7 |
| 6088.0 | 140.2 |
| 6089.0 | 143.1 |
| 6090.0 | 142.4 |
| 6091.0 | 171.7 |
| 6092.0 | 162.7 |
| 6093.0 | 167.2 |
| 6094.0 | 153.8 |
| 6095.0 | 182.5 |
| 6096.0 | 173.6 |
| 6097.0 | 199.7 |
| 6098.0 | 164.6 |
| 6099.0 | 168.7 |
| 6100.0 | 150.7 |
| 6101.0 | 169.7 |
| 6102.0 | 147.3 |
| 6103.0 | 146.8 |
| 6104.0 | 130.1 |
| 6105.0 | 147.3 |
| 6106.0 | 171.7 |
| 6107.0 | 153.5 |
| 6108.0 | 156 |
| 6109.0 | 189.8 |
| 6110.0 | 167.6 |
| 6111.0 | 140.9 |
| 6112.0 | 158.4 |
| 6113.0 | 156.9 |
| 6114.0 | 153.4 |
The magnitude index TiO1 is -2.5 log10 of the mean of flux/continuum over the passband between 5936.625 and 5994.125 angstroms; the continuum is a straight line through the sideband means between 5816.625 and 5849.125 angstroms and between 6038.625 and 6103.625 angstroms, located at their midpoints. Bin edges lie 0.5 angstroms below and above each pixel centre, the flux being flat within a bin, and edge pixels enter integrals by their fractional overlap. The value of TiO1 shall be 0.014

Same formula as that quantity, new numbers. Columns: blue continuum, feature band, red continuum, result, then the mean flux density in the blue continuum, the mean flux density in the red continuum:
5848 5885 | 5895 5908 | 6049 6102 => 0.05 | 155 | 159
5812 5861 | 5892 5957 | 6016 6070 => 0.03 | 158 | 156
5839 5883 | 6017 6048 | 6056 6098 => 0.02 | 155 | 158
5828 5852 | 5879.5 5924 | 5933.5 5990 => 0.04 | 157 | 156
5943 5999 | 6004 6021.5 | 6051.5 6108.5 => 0.03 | 156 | 158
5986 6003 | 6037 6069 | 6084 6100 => 0.01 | 155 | 161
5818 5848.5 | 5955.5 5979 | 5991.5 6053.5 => -0.03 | 158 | 155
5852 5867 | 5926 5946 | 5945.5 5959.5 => -0.01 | 158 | 153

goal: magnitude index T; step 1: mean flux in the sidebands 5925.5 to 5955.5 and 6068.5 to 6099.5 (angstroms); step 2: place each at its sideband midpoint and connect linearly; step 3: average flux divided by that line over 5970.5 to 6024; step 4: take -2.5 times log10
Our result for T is 0.02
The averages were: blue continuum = 155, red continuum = 160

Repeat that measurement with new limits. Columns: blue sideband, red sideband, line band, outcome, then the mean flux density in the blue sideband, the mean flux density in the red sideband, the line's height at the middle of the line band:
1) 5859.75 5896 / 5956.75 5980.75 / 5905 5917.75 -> -0.02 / 149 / 161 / 154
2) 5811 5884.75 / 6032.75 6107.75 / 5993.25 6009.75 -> 0.04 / 157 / 158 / 157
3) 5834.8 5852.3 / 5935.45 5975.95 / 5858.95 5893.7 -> 0.03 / 156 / 157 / 156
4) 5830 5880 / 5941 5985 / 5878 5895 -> 0.06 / 155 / 156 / 156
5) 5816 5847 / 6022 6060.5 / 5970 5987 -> 0.00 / 159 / 157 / 158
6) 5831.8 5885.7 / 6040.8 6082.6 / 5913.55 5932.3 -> -0.01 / 155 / 157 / 156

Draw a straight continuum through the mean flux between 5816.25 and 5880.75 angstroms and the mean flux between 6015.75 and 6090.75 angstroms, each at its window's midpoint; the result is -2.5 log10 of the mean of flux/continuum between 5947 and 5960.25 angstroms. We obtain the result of 0.01 mag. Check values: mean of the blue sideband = 156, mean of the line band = 154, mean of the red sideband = 155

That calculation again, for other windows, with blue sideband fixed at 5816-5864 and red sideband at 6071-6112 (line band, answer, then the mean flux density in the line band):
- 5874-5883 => 0.003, 158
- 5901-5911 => 0.019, 156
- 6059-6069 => 0.029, 154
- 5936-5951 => 0.036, 153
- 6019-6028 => 0.041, 153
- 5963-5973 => -0.019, 161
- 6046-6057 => -0.004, 159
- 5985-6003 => 0.025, 155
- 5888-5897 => 0.220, 129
